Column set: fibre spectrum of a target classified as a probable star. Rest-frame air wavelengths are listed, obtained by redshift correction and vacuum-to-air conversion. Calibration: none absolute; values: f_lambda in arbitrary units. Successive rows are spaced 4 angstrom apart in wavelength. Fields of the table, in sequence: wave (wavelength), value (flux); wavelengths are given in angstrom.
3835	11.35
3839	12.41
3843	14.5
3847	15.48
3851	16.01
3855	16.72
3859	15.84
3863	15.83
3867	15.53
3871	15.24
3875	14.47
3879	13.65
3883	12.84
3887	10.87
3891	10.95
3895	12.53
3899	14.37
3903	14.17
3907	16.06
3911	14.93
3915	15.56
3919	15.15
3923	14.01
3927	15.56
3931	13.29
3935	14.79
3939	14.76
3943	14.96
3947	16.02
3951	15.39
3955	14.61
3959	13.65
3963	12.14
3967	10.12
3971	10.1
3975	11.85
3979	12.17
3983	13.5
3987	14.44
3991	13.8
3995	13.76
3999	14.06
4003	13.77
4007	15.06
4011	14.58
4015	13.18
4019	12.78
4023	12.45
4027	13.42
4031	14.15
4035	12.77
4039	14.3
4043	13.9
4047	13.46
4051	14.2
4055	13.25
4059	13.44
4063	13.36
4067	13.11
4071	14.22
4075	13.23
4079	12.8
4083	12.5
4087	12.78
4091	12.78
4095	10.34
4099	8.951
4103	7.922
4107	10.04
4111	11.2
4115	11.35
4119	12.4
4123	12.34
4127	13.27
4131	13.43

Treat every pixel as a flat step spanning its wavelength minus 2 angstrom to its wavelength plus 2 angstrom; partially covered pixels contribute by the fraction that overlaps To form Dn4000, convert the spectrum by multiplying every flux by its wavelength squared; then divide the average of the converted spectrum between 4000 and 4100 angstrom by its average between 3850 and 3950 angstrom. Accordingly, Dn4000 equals 0.98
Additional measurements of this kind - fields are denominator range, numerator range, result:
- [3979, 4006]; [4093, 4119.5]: 0.78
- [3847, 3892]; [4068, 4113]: 0.89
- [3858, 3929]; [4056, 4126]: 0.92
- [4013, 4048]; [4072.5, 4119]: 0.88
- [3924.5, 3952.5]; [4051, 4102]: 0.90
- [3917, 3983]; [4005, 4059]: 1.04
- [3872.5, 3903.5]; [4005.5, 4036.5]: 1.12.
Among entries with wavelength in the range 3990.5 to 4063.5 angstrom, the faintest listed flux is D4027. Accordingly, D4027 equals 12.45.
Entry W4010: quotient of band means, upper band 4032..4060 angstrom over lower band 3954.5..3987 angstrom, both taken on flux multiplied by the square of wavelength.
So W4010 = 1.15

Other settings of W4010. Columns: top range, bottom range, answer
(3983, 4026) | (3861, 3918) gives 1.04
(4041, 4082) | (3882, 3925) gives 1.06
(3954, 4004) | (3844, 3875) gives 0.87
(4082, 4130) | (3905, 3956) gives 0.82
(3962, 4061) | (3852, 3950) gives 0.96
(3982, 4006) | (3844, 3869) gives 0.94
